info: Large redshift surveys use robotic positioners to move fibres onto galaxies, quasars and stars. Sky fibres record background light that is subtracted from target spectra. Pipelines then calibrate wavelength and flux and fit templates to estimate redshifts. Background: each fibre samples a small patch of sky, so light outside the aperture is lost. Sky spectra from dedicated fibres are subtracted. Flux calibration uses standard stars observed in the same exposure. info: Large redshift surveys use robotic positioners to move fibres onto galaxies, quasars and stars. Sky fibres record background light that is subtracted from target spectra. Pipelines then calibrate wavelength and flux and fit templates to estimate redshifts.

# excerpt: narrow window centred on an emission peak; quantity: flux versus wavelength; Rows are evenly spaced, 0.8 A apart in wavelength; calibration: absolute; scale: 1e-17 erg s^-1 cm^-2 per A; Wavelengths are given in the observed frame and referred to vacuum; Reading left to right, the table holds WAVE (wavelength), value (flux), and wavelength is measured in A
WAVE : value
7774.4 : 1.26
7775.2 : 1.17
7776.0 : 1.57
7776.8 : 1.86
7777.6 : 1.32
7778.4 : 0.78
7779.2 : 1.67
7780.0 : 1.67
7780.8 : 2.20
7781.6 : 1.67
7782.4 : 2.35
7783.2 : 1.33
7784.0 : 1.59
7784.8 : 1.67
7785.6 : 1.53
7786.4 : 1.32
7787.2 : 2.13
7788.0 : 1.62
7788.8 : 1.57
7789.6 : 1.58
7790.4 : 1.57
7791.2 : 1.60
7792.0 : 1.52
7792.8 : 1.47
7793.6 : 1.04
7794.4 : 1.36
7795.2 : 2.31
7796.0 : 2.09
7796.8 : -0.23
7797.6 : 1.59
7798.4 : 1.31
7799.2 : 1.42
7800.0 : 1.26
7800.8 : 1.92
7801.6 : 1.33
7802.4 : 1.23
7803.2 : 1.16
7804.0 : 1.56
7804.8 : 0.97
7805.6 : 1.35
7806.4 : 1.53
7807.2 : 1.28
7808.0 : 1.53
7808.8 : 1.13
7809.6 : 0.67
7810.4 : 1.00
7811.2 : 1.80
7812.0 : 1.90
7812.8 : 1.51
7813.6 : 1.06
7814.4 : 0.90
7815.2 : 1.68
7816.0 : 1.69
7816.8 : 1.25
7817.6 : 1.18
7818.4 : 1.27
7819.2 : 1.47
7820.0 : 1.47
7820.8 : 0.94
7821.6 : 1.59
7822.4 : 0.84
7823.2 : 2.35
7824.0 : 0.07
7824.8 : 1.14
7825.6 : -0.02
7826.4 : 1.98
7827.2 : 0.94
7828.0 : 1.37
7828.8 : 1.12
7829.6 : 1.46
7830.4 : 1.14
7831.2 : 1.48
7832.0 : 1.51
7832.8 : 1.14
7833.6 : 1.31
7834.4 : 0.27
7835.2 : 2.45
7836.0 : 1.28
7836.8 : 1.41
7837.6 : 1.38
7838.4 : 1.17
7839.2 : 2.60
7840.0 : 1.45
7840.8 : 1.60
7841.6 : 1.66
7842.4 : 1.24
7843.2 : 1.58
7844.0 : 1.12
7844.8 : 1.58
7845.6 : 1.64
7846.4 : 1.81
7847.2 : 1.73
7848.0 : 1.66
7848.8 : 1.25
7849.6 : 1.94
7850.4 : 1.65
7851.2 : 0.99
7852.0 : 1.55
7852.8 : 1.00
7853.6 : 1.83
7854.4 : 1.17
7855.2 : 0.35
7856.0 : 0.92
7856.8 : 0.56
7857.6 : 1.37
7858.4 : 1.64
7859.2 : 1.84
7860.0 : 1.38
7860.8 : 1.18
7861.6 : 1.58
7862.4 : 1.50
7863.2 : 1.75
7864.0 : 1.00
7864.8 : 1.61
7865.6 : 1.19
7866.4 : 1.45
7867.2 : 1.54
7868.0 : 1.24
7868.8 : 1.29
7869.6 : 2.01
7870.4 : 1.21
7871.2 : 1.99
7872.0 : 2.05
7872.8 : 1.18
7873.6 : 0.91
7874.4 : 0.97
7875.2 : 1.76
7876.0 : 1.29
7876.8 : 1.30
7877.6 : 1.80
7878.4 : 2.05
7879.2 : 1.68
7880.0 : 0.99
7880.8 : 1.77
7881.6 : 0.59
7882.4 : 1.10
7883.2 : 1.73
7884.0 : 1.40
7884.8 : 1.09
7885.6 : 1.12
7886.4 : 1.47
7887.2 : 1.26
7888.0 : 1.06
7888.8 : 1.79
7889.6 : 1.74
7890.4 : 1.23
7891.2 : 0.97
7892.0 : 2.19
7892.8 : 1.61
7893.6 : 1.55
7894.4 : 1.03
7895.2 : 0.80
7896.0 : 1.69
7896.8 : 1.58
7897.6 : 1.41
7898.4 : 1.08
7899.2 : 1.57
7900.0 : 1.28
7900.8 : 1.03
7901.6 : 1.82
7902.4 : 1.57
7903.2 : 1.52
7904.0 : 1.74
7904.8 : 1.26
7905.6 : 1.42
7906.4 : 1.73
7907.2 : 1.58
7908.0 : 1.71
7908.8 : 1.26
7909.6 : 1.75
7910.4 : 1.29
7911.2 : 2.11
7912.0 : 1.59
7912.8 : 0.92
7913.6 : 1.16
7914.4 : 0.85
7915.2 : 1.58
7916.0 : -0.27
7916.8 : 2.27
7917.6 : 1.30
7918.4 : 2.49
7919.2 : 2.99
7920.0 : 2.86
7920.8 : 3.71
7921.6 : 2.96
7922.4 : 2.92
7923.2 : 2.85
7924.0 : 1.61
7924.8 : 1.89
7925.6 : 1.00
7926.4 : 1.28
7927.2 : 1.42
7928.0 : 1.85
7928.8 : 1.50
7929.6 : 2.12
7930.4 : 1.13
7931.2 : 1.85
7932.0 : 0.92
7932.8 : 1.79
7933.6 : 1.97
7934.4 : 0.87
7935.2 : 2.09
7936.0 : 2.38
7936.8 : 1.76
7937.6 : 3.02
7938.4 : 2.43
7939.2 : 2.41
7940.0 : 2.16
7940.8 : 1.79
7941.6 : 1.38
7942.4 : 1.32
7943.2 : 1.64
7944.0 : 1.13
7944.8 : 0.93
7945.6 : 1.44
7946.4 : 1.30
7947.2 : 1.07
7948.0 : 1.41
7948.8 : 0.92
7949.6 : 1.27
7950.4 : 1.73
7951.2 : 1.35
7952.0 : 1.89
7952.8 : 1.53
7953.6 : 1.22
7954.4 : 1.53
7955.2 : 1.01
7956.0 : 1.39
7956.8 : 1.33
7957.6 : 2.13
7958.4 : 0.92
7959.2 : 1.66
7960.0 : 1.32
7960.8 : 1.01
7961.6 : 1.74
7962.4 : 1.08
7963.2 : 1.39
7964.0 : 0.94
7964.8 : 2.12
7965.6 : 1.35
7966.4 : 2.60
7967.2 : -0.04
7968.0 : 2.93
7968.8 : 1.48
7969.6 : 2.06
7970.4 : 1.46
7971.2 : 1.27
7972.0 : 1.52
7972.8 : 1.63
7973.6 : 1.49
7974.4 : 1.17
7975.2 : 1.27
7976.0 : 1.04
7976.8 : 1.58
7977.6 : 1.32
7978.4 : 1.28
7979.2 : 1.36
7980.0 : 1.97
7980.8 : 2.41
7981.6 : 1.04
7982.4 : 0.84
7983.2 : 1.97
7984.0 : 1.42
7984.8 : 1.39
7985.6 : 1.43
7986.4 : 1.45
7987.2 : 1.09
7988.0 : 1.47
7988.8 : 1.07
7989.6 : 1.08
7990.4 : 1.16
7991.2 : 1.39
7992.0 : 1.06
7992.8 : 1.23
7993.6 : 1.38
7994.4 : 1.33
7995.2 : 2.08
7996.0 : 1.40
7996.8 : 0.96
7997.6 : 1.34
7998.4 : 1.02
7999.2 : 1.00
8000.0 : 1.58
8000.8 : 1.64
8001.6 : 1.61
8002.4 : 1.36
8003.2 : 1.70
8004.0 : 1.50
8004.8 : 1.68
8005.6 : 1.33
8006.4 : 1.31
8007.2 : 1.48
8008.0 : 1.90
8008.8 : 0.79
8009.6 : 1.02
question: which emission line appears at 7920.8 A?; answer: [S II]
